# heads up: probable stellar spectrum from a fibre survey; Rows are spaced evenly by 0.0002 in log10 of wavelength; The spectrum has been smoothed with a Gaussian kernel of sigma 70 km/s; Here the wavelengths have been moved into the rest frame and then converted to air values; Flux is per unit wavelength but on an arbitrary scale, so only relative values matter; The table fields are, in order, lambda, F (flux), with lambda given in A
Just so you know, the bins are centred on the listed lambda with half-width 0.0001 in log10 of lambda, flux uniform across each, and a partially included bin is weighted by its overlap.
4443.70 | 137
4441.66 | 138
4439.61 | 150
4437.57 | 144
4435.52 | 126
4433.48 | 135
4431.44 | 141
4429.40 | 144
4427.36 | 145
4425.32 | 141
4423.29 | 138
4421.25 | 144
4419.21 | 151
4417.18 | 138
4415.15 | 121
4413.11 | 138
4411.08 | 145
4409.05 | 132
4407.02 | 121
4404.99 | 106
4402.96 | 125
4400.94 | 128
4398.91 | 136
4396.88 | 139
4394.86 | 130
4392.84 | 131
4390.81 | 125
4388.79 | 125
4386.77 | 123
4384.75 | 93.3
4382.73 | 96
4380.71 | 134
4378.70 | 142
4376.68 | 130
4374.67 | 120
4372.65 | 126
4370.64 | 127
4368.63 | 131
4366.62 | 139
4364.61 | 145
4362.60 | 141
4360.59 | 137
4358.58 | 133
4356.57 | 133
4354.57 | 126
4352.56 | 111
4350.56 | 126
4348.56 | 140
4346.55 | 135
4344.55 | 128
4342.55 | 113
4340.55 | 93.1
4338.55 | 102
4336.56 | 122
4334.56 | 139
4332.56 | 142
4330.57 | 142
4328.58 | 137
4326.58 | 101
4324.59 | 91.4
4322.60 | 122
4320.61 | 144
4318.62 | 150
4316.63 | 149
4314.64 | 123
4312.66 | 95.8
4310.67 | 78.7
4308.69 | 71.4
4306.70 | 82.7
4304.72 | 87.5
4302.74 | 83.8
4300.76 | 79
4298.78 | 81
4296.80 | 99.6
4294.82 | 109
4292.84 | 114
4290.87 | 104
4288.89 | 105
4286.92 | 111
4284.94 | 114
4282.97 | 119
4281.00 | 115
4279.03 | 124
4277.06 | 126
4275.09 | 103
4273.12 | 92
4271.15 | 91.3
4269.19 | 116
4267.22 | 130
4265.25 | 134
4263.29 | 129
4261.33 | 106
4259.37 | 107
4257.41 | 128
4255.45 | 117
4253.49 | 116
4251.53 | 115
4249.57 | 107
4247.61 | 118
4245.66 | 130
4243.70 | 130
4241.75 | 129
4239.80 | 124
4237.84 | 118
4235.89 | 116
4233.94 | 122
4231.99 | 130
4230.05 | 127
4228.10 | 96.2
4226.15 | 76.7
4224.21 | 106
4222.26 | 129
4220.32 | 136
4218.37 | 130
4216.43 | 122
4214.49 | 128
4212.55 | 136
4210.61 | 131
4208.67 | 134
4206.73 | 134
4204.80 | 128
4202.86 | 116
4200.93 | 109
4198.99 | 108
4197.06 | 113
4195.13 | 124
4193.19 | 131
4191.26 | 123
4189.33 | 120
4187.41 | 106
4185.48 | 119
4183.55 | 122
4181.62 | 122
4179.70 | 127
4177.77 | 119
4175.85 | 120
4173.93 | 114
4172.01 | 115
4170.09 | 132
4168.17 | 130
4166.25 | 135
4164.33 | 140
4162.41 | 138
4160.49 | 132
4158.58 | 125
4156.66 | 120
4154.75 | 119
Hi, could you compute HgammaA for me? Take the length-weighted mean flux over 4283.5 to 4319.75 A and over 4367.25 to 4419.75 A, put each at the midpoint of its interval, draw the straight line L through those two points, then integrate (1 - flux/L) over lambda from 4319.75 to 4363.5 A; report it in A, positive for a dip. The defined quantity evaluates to -4.63 A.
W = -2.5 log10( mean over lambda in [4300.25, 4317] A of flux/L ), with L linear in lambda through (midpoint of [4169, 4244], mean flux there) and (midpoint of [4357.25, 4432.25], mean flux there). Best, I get 0.34 mag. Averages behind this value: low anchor 121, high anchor 131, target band 93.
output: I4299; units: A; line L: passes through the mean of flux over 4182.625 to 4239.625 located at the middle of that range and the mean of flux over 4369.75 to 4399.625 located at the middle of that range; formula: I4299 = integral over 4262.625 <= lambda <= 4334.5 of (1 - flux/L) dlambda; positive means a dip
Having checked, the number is 6.7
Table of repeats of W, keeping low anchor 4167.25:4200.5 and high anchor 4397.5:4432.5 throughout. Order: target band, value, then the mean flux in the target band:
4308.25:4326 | 0.122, 115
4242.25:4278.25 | 0.075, 117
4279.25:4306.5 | 0.241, 102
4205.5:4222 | -0.079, 131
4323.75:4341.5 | 0.092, 119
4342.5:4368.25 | -0.007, 132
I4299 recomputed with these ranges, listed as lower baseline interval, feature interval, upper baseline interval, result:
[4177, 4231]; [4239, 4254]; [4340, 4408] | 0.1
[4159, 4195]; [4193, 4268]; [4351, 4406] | 2.6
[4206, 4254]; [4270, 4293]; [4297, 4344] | 1.0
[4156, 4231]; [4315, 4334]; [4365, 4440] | -0.4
